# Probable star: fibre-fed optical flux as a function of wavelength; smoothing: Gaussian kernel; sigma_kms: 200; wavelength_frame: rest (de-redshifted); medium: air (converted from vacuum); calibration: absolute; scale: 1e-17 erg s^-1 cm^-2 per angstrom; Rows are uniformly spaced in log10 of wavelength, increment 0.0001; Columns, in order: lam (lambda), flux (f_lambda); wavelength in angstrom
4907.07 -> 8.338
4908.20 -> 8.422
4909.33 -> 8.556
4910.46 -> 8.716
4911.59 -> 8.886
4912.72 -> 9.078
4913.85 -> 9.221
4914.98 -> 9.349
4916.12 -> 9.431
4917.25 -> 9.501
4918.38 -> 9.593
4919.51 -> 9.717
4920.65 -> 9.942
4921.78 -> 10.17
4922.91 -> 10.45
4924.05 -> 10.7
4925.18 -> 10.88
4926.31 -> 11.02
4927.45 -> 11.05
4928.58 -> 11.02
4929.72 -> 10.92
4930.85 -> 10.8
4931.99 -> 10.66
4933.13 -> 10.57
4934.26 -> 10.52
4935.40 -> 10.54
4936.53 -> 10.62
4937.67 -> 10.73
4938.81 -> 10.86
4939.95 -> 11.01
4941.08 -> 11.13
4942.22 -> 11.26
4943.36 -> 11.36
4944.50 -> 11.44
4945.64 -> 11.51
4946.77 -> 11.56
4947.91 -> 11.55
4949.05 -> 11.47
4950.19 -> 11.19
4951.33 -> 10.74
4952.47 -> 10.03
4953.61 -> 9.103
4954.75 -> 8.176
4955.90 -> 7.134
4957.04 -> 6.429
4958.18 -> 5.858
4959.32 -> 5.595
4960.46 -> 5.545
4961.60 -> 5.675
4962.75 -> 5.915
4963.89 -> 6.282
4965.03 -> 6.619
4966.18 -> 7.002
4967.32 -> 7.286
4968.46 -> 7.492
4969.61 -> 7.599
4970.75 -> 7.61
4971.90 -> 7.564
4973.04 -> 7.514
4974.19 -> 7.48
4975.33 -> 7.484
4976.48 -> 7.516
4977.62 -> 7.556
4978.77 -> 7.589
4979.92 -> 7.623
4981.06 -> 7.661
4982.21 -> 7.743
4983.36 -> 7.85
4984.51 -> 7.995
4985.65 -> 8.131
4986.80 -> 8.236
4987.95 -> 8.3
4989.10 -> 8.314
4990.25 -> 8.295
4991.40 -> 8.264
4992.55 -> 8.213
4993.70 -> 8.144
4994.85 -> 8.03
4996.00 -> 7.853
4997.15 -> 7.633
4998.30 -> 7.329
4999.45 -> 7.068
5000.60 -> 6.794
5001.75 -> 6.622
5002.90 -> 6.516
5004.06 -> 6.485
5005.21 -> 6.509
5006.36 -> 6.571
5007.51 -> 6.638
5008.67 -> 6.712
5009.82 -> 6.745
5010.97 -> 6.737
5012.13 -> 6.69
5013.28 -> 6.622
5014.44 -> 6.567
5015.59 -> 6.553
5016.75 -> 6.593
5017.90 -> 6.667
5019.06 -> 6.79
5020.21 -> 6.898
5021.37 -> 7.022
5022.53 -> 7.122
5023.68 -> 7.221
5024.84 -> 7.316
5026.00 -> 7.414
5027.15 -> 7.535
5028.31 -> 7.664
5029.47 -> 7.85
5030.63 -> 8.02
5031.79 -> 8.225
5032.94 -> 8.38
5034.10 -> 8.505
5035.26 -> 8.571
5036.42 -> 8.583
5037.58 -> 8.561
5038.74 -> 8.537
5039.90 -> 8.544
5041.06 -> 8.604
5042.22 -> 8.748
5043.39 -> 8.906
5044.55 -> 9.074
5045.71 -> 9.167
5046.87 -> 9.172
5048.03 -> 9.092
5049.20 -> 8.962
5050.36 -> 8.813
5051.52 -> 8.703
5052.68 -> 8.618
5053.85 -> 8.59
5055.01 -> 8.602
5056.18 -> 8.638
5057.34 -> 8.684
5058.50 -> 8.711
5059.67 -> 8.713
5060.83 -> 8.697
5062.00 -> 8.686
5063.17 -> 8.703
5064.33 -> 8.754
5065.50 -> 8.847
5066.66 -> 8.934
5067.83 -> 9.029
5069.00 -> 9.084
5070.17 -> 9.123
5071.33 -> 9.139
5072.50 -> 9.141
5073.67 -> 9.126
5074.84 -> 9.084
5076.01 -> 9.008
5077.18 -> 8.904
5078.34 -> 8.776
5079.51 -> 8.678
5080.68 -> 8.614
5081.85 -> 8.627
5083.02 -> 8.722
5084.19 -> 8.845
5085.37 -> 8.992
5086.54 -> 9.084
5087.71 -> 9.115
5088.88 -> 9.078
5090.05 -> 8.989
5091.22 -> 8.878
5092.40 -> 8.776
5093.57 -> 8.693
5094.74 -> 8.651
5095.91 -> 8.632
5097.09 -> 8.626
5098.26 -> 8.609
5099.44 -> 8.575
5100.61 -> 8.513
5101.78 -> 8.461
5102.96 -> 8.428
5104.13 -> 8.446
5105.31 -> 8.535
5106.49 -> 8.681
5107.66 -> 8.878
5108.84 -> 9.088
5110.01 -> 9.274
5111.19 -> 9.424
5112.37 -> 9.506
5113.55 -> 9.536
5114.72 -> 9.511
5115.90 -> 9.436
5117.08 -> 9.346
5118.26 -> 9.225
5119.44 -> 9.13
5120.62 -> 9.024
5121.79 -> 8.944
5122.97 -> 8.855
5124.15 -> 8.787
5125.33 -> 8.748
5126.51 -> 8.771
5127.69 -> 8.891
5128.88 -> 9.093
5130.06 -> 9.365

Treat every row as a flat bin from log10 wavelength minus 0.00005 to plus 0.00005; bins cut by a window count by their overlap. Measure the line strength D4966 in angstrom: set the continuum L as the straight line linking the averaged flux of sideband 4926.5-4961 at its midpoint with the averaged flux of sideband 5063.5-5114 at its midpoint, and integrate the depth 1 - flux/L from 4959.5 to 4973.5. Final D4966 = 4.3 angstrom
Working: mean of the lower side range 10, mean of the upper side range 8.88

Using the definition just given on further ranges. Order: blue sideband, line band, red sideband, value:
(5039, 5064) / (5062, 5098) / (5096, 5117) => -0.1 angstrom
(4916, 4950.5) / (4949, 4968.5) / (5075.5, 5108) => 5.4 angstrom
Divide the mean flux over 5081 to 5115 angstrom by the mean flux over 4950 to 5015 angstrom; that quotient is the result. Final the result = 1.2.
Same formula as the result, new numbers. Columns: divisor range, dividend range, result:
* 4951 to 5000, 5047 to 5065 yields 1.16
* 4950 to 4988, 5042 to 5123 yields 1.18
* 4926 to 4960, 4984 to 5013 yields 0.73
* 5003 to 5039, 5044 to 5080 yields 1.22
